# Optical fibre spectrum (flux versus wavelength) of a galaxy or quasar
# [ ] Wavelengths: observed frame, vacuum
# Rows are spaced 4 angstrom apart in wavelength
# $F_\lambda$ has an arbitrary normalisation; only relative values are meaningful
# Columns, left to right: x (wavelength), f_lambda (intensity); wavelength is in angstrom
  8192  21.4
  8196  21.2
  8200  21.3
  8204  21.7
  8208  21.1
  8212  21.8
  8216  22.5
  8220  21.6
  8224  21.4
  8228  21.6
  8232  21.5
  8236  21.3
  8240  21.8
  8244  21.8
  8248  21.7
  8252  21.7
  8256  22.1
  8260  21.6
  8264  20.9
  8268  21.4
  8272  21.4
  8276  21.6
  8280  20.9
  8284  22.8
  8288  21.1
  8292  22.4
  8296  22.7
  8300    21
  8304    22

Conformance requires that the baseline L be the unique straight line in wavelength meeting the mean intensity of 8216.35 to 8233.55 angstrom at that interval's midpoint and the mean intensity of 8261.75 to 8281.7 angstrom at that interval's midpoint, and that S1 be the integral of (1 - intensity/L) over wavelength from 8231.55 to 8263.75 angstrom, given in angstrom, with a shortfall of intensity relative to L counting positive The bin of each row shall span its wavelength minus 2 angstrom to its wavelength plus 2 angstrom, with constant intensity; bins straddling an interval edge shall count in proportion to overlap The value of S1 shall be -0.32 angstrom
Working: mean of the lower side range 21.6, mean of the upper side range 21.2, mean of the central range 21.7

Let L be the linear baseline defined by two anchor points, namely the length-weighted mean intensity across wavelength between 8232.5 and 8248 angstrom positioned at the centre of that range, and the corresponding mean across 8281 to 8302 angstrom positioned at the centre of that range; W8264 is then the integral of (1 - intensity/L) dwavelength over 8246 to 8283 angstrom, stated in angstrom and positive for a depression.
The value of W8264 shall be 0.5 angstrom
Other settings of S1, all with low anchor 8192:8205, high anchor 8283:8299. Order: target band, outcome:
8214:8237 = -0.1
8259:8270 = 0.3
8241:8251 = 0.0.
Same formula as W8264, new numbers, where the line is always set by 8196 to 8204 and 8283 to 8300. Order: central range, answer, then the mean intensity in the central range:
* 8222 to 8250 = 0.1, 21.6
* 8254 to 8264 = 0.1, 21.7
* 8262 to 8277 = 0.4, 21.3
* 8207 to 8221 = -0.2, 21.8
